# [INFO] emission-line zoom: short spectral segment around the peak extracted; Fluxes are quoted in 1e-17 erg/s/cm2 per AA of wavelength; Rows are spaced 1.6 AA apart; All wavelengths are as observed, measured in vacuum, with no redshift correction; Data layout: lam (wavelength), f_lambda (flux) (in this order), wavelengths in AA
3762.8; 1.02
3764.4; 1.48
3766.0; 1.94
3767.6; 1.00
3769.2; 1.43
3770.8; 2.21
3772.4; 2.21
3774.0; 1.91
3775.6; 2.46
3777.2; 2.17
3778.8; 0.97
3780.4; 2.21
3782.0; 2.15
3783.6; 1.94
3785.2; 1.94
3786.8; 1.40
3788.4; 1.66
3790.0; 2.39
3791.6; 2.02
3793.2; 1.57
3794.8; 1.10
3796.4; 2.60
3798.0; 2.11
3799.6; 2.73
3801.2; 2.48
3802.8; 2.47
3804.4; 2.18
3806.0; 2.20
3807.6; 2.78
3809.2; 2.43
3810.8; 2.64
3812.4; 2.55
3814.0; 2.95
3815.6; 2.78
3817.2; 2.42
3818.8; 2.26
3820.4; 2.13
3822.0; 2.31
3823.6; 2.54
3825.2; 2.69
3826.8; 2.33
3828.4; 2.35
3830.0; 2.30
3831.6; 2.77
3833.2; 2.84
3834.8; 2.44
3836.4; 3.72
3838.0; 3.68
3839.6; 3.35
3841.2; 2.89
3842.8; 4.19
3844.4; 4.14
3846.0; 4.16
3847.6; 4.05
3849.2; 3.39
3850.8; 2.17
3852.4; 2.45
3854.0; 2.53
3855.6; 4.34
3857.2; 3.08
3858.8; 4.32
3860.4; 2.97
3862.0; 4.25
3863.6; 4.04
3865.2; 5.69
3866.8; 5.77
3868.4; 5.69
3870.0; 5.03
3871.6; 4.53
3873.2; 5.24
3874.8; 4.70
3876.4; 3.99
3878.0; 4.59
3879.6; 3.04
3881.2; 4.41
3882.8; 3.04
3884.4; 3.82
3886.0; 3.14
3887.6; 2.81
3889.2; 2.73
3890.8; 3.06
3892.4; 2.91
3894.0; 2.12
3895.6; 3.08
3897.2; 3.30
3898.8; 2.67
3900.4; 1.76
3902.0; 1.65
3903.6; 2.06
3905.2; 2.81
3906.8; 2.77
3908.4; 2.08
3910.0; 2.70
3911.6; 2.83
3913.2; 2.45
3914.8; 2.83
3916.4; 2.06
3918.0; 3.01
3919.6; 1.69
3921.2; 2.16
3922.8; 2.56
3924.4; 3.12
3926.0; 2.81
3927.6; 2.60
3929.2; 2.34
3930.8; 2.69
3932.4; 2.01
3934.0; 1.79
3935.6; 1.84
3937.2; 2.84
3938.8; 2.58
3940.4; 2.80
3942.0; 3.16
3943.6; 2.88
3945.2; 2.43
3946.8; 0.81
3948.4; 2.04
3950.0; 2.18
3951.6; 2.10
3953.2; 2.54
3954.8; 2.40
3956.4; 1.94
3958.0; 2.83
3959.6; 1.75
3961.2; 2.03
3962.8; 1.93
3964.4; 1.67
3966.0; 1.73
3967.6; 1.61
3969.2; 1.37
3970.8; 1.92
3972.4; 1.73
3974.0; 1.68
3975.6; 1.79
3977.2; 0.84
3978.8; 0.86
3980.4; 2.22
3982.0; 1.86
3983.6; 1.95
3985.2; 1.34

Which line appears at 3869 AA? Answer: Lyman alpha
